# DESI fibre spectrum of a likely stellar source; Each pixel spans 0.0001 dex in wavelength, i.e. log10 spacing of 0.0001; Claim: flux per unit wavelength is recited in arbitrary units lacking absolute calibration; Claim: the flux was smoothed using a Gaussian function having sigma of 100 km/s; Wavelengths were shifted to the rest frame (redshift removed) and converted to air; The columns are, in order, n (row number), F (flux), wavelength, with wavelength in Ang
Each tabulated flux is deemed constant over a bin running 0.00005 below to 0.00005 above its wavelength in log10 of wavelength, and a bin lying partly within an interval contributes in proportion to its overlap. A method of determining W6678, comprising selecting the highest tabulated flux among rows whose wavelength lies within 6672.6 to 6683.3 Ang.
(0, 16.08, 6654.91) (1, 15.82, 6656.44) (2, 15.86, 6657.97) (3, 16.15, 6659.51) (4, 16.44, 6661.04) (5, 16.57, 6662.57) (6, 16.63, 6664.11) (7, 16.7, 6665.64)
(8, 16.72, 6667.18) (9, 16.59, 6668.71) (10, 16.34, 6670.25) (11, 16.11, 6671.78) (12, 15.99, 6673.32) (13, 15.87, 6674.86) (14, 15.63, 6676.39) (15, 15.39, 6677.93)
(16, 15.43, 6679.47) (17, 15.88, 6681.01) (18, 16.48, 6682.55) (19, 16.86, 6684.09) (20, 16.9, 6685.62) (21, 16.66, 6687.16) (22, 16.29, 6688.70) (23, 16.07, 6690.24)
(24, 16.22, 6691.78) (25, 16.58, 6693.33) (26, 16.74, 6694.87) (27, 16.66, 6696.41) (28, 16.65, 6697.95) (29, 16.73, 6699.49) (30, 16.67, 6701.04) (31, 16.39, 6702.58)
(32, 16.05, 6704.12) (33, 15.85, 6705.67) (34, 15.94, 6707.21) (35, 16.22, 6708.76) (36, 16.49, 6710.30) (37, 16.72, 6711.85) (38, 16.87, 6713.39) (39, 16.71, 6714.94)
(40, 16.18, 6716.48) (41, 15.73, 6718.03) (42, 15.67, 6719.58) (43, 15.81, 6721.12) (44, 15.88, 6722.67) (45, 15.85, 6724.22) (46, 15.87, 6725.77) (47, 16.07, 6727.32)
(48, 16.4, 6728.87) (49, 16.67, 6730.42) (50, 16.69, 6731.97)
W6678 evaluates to 16.48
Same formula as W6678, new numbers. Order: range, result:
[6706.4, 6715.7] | 16.87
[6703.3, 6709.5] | 16.22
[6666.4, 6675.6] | 16.72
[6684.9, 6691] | 16.9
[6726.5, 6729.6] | 16.4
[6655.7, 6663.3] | 16.57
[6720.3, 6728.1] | 16.07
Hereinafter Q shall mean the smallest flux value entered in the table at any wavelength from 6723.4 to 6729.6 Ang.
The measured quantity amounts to 15.85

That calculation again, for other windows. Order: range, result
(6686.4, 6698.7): 16.07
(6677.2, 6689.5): 15.39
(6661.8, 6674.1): 15.99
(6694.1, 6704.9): 16.05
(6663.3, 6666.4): 16.63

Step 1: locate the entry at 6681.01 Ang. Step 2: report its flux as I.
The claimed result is 15.88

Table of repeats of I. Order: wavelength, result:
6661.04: 16.44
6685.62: 16.9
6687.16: 16.66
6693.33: 16.58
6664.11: 16.63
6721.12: 15.81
